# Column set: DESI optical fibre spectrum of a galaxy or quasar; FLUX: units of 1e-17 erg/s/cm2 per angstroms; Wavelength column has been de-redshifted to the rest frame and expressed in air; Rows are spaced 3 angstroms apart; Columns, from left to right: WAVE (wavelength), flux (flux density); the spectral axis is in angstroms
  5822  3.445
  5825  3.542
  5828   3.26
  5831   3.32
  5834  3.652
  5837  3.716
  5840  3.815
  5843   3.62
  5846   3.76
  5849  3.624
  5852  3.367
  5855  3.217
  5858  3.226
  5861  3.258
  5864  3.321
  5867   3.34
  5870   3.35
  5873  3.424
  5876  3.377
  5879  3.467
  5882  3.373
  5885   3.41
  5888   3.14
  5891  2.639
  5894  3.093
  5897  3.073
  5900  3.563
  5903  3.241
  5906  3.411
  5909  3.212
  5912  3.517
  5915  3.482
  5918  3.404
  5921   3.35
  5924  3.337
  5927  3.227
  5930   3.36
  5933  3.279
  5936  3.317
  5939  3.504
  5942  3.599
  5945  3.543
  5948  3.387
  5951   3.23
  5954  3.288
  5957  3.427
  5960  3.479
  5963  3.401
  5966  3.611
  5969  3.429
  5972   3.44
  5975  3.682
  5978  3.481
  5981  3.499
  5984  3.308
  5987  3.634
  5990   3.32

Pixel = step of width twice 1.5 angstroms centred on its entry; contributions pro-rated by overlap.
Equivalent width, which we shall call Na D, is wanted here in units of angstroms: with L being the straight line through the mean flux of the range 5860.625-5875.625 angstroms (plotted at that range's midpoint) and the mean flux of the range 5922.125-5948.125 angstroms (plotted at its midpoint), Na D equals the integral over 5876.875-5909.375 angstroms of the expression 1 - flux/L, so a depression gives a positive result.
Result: 1.19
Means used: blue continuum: 3.35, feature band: 3.24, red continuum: 3.39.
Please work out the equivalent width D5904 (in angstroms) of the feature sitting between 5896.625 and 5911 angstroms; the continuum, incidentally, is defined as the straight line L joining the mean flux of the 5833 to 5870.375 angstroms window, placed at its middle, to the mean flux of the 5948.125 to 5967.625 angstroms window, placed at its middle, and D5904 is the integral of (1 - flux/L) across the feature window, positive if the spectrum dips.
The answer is 0.5 angstroms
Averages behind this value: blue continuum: 3.48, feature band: 3.33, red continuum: 3.4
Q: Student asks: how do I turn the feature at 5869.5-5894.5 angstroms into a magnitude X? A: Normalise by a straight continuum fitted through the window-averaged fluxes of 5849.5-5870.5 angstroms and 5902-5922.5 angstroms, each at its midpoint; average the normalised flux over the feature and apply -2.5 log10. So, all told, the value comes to 0.03 mag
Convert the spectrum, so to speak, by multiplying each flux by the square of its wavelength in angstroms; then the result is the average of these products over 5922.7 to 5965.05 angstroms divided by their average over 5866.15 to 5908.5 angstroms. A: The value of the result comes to 1.1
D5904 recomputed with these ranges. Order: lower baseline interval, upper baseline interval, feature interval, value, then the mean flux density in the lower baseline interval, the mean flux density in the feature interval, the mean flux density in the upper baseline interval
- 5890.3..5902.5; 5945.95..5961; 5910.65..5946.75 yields -1.6 angstroms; 3.13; 3.41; 3.36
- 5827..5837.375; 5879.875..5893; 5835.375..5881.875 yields -1.9 angstroms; 3.47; 3.46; 3.15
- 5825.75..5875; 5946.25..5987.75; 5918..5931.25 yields 0.5 angstroms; 3.45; 3.33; 3.45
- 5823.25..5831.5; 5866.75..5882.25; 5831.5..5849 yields -1.5 angstroms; 3.38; 3.68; 3.39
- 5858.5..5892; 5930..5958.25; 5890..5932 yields 0.7 angstroms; 3.29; 3.29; 3.39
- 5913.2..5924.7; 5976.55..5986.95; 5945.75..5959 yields 0.3 angstroms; 3.4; 3.35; 3.46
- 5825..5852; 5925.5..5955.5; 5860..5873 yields 0.7 angstroms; 3.58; 3.33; 3.37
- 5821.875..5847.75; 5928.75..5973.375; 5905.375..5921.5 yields 0.3 angstroms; 3.58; 3.4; 3.42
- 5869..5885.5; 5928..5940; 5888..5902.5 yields 1.2 angstroms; 3.4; 3.11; 3.35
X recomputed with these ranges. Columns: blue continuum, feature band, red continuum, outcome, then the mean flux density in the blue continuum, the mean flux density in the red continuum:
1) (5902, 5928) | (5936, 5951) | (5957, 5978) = -0.01 mag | 3.36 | 3.5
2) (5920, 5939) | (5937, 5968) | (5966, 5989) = -0.01 mag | 3.33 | 3.5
